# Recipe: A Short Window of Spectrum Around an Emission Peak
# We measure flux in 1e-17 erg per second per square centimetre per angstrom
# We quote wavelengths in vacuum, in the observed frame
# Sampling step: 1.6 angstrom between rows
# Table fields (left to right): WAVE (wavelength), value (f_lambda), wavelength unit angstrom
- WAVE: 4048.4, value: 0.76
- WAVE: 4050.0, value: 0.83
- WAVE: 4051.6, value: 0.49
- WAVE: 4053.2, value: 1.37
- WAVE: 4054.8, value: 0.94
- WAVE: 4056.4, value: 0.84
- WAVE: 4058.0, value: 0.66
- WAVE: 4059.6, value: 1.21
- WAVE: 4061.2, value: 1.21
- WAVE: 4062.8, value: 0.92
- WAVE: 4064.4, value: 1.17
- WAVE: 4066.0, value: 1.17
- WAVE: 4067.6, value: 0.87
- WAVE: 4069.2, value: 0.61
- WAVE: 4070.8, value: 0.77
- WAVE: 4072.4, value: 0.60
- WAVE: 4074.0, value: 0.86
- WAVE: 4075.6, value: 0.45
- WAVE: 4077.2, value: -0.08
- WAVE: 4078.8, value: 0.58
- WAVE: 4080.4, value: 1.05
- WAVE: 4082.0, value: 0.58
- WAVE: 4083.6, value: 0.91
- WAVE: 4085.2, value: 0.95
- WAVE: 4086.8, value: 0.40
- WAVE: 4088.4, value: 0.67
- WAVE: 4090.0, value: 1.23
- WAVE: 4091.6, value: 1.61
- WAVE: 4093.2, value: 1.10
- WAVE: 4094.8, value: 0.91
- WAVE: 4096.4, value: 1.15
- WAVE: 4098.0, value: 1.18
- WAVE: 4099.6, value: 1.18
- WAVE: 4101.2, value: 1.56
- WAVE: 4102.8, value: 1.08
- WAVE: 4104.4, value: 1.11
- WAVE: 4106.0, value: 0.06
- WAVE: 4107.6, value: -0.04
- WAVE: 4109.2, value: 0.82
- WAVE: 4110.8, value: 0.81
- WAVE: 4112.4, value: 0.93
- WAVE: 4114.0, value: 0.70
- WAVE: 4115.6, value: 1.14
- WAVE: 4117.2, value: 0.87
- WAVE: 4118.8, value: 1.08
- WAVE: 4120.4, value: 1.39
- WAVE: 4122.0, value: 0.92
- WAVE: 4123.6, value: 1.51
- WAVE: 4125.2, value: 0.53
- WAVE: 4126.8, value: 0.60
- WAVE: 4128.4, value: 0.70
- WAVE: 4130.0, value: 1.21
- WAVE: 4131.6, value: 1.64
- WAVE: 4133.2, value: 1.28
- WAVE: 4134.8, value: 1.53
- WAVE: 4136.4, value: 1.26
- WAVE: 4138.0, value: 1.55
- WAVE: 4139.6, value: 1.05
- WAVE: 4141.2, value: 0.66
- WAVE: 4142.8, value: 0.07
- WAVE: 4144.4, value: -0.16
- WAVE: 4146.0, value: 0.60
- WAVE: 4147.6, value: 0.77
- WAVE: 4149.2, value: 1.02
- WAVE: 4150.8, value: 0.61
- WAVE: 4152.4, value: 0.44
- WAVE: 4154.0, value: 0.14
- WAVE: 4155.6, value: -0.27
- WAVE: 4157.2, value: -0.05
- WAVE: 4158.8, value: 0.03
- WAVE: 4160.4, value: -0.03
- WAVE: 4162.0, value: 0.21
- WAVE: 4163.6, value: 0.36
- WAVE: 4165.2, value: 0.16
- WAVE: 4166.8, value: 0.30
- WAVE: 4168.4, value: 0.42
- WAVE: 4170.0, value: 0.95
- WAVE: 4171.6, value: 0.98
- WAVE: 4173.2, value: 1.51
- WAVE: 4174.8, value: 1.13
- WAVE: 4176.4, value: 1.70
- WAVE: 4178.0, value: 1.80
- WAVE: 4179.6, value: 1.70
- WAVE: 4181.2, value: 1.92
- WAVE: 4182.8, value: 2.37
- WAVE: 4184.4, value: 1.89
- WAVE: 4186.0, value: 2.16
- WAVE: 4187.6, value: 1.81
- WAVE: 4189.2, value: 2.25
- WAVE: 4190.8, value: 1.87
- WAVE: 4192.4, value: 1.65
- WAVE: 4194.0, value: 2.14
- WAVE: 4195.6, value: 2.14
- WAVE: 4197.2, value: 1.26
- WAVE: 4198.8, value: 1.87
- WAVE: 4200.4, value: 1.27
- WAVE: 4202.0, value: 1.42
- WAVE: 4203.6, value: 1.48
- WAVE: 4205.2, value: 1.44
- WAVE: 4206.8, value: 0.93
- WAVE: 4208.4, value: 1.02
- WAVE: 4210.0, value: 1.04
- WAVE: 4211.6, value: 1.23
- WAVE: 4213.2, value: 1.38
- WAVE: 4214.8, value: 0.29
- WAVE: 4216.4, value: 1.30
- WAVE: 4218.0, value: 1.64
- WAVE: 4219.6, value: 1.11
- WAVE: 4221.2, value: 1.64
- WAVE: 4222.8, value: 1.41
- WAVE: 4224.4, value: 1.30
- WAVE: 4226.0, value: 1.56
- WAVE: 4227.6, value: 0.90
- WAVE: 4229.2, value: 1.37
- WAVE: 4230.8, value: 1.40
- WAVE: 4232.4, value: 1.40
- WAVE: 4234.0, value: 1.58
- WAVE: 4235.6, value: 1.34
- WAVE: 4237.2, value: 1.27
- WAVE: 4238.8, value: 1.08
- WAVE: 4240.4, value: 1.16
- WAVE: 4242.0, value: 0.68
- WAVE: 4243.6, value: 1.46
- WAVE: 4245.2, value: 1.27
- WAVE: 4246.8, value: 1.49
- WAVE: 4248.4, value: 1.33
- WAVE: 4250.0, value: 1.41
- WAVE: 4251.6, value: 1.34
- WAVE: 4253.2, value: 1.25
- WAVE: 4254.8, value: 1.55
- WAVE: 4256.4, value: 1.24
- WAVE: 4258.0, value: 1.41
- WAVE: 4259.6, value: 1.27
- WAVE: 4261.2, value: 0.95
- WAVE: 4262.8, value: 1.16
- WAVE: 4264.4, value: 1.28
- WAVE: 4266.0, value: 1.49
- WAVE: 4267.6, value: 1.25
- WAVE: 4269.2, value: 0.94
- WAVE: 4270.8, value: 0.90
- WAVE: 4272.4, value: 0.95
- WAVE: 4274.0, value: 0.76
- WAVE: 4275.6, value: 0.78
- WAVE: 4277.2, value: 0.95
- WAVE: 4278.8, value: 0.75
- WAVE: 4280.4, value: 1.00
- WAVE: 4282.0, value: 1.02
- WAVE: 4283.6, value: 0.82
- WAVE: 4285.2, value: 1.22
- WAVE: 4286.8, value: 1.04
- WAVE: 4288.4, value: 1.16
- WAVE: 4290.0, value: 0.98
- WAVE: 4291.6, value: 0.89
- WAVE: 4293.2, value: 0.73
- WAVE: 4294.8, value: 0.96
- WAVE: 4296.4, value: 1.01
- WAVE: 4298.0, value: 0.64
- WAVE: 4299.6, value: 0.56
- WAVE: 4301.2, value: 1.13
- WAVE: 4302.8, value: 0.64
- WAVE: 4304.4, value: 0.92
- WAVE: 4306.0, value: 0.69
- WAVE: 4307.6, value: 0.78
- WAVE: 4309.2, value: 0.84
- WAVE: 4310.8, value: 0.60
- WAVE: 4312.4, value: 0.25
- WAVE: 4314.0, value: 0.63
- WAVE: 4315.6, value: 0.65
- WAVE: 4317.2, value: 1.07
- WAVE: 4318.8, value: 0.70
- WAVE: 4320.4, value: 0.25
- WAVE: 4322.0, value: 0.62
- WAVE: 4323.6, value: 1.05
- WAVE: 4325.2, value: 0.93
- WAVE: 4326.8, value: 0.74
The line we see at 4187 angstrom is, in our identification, Lyman alpha 1216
